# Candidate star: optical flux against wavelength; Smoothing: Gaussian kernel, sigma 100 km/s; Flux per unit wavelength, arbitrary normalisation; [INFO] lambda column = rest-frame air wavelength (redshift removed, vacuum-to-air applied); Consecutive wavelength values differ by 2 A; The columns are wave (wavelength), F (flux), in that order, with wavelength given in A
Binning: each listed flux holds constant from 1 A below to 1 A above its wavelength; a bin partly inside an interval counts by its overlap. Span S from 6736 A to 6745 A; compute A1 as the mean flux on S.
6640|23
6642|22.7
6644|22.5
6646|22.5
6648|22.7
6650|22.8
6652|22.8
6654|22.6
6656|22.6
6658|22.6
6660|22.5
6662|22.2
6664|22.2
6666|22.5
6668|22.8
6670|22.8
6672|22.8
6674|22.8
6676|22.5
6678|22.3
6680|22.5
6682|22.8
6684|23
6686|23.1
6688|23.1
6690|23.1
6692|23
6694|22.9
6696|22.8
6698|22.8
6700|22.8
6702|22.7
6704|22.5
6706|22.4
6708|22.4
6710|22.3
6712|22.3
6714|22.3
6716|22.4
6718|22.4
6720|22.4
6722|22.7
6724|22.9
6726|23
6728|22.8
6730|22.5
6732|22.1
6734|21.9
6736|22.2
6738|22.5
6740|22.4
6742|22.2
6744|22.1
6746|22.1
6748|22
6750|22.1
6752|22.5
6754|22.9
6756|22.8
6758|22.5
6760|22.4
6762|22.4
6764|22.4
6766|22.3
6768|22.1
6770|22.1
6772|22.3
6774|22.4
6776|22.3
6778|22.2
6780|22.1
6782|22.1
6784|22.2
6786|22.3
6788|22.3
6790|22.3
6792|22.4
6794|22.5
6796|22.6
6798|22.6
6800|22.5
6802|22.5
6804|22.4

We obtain 22.3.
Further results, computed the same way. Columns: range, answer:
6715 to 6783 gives 22.4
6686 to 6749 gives 22.5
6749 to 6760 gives 22.5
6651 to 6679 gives 22.6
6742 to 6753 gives 22.2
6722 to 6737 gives 22.5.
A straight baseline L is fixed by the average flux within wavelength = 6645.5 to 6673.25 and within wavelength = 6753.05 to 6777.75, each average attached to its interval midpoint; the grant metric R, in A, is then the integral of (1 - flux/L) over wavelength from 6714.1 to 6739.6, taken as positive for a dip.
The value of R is 0.0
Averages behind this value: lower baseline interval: 22.6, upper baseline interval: 22.4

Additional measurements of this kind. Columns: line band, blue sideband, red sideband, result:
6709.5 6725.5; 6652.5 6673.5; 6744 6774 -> -0.03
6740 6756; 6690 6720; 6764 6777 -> 0.04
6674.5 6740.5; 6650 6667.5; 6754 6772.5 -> -0.40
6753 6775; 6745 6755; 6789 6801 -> -0.05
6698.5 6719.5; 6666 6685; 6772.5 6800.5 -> 0.12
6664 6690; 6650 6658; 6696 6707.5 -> -0.09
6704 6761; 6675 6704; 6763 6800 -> 0.41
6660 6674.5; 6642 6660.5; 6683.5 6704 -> 0.10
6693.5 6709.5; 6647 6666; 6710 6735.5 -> -0.11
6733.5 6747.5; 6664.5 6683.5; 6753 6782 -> 0.15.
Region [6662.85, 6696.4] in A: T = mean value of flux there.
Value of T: 22.8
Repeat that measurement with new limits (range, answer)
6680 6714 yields 22.7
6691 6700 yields 22.9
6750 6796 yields 22.4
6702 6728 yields 22.5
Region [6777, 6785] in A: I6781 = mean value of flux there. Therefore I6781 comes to 22.2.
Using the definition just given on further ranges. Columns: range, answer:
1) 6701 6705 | 22.6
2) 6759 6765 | 22.4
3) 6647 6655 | 22.7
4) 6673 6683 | 22.6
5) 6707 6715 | 22.3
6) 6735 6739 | 22.4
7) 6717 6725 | 22.6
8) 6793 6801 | 22.6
